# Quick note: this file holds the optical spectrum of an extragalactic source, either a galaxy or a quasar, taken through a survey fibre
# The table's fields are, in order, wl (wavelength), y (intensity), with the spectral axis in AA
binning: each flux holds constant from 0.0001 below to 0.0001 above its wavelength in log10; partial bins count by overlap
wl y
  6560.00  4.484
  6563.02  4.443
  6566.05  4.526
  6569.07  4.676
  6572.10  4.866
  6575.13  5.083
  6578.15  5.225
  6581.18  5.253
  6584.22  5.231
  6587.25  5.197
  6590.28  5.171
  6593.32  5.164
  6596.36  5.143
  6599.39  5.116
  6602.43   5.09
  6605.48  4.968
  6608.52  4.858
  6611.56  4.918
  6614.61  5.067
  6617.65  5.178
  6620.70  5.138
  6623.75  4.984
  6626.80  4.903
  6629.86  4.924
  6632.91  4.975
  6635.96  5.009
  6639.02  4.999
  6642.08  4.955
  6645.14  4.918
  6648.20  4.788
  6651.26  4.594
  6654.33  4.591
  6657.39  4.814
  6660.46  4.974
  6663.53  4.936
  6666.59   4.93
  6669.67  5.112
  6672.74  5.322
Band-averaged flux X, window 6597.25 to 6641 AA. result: 5.01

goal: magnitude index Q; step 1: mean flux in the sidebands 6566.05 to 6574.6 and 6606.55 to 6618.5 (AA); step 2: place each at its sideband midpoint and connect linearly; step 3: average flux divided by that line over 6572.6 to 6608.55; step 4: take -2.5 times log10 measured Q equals -0.06 mag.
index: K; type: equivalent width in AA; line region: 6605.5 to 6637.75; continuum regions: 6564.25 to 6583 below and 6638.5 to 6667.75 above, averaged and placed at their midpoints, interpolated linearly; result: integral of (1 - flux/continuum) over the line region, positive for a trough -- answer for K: -0.8 AA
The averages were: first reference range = 4.93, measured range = 5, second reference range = 4.84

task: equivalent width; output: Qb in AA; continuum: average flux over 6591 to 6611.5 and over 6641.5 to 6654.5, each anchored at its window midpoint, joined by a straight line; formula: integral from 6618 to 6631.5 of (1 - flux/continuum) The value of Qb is -0.3 AA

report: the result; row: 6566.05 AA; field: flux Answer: 4.526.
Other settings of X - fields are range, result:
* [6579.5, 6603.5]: 5.17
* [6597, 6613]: 5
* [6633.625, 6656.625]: 4.84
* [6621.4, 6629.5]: 4.96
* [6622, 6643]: 4.97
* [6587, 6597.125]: 5.17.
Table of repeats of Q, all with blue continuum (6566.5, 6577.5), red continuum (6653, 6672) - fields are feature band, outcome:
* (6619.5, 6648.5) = -0.01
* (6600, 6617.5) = -0.02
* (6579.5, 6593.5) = -0.07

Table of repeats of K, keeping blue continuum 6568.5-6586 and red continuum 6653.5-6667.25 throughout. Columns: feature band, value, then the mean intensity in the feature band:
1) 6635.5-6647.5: -0.1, 4.95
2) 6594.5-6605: -0.2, 5.1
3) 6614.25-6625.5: -0.3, 5.09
